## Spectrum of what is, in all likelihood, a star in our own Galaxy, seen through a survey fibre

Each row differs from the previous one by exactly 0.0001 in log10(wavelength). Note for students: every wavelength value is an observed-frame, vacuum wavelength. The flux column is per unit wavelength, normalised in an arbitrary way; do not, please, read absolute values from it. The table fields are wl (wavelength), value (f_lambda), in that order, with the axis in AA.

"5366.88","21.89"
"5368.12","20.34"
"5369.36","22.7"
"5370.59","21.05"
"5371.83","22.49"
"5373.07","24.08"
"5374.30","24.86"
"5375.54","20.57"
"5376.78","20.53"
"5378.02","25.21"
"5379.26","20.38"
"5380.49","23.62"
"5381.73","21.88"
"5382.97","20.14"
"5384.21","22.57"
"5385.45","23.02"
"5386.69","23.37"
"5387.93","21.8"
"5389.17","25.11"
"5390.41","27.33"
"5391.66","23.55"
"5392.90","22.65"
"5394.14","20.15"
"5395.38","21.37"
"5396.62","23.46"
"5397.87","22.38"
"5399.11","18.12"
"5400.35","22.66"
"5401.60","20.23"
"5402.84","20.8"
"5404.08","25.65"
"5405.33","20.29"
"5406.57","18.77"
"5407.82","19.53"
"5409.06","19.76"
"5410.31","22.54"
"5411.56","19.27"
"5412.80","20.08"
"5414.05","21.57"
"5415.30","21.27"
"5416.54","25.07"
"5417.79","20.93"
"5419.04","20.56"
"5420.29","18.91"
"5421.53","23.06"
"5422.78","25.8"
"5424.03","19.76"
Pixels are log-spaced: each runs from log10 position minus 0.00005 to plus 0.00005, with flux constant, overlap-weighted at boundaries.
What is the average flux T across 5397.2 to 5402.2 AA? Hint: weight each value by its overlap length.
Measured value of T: 20.8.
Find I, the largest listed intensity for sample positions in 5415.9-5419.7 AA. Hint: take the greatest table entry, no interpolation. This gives 25.07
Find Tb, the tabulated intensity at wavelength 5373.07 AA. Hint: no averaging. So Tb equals 24.08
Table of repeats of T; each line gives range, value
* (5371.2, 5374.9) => 23.8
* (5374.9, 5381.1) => 22.1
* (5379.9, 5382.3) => 22.7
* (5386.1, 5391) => 24.4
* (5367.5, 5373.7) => 22.1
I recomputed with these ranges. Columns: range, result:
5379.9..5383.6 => 23.62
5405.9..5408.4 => 19.53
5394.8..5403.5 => 23.46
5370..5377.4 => 24.86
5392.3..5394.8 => 22.65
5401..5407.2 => 25.65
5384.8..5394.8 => 27.33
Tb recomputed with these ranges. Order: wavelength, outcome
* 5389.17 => 25.11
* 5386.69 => 23.37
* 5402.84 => 20.8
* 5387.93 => 21.8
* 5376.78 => 20.53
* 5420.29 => 18.91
